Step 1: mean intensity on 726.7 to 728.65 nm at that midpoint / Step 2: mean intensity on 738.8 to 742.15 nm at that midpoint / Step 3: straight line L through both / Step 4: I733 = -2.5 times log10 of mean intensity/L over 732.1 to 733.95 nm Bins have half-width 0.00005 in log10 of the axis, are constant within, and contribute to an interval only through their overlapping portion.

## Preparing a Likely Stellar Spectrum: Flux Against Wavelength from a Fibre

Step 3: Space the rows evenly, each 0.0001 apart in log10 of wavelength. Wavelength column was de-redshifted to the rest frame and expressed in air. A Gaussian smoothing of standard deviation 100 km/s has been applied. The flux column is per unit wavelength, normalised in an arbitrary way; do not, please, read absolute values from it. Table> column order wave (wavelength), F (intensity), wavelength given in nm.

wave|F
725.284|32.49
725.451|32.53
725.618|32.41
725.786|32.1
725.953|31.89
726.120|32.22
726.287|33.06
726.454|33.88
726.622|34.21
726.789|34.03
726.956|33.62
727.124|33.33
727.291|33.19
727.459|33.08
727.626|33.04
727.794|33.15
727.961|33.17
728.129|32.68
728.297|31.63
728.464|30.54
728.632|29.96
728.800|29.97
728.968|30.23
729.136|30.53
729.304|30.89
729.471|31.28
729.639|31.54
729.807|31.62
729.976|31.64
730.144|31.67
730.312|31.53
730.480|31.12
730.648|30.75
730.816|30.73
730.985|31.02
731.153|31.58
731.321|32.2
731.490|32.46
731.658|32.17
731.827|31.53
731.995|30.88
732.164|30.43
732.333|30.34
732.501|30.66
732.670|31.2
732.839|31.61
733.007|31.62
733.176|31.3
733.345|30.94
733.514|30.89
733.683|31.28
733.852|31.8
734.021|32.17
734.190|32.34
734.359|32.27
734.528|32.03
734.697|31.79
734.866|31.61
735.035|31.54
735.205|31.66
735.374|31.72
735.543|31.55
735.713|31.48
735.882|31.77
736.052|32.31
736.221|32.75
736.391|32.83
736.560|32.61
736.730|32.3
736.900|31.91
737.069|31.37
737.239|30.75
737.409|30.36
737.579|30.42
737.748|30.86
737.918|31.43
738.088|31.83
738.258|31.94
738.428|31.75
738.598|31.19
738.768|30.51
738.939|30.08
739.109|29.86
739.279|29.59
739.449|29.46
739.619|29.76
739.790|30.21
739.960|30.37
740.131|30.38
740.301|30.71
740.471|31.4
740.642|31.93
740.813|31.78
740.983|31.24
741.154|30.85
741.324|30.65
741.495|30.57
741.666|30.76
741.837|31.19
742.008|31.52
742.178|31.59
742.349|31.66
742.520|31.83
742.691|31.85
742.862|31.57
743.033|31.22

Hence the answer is 0.03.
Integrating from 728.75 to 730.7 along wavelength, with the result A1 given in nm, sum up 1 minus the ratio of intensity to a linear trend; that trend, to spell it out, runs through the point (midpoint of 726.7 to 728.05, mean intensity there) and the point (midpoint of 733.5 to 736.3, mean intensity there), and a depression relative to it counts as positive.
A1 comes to 0.11 nm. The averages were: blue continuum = 33.3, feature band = 31.1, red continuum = 31.8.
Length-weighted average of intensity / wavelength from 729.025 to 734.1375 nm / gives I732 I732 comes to 31.3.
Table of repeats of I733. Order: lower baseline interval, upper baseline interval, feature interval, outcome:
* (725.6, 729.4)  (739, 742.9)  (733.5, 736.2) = -0.01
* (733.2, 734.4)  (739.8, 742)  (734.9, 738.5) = -0.01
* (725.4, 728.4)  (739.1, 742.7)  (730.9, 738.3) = 0.01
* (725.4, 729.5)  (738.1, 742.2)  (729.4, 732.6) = 0.02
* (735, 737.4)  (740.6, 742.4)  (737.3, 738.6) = 0.01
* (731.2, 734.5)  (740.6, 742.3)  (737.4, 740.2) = 0.02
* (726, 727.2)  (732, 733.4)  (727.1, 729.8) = 0.03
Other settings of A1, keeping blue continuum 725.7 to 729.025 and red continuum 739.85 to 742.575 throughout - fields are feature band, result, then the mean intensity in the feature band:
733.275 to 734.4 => 0.007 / 31.7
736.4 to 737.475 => -0.004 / 31.7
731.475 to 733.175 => 0.040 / 31.2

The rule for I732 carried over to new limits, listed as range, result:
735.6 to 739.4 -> 31.3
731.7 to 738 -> 31.5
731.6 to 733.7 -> 31.1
